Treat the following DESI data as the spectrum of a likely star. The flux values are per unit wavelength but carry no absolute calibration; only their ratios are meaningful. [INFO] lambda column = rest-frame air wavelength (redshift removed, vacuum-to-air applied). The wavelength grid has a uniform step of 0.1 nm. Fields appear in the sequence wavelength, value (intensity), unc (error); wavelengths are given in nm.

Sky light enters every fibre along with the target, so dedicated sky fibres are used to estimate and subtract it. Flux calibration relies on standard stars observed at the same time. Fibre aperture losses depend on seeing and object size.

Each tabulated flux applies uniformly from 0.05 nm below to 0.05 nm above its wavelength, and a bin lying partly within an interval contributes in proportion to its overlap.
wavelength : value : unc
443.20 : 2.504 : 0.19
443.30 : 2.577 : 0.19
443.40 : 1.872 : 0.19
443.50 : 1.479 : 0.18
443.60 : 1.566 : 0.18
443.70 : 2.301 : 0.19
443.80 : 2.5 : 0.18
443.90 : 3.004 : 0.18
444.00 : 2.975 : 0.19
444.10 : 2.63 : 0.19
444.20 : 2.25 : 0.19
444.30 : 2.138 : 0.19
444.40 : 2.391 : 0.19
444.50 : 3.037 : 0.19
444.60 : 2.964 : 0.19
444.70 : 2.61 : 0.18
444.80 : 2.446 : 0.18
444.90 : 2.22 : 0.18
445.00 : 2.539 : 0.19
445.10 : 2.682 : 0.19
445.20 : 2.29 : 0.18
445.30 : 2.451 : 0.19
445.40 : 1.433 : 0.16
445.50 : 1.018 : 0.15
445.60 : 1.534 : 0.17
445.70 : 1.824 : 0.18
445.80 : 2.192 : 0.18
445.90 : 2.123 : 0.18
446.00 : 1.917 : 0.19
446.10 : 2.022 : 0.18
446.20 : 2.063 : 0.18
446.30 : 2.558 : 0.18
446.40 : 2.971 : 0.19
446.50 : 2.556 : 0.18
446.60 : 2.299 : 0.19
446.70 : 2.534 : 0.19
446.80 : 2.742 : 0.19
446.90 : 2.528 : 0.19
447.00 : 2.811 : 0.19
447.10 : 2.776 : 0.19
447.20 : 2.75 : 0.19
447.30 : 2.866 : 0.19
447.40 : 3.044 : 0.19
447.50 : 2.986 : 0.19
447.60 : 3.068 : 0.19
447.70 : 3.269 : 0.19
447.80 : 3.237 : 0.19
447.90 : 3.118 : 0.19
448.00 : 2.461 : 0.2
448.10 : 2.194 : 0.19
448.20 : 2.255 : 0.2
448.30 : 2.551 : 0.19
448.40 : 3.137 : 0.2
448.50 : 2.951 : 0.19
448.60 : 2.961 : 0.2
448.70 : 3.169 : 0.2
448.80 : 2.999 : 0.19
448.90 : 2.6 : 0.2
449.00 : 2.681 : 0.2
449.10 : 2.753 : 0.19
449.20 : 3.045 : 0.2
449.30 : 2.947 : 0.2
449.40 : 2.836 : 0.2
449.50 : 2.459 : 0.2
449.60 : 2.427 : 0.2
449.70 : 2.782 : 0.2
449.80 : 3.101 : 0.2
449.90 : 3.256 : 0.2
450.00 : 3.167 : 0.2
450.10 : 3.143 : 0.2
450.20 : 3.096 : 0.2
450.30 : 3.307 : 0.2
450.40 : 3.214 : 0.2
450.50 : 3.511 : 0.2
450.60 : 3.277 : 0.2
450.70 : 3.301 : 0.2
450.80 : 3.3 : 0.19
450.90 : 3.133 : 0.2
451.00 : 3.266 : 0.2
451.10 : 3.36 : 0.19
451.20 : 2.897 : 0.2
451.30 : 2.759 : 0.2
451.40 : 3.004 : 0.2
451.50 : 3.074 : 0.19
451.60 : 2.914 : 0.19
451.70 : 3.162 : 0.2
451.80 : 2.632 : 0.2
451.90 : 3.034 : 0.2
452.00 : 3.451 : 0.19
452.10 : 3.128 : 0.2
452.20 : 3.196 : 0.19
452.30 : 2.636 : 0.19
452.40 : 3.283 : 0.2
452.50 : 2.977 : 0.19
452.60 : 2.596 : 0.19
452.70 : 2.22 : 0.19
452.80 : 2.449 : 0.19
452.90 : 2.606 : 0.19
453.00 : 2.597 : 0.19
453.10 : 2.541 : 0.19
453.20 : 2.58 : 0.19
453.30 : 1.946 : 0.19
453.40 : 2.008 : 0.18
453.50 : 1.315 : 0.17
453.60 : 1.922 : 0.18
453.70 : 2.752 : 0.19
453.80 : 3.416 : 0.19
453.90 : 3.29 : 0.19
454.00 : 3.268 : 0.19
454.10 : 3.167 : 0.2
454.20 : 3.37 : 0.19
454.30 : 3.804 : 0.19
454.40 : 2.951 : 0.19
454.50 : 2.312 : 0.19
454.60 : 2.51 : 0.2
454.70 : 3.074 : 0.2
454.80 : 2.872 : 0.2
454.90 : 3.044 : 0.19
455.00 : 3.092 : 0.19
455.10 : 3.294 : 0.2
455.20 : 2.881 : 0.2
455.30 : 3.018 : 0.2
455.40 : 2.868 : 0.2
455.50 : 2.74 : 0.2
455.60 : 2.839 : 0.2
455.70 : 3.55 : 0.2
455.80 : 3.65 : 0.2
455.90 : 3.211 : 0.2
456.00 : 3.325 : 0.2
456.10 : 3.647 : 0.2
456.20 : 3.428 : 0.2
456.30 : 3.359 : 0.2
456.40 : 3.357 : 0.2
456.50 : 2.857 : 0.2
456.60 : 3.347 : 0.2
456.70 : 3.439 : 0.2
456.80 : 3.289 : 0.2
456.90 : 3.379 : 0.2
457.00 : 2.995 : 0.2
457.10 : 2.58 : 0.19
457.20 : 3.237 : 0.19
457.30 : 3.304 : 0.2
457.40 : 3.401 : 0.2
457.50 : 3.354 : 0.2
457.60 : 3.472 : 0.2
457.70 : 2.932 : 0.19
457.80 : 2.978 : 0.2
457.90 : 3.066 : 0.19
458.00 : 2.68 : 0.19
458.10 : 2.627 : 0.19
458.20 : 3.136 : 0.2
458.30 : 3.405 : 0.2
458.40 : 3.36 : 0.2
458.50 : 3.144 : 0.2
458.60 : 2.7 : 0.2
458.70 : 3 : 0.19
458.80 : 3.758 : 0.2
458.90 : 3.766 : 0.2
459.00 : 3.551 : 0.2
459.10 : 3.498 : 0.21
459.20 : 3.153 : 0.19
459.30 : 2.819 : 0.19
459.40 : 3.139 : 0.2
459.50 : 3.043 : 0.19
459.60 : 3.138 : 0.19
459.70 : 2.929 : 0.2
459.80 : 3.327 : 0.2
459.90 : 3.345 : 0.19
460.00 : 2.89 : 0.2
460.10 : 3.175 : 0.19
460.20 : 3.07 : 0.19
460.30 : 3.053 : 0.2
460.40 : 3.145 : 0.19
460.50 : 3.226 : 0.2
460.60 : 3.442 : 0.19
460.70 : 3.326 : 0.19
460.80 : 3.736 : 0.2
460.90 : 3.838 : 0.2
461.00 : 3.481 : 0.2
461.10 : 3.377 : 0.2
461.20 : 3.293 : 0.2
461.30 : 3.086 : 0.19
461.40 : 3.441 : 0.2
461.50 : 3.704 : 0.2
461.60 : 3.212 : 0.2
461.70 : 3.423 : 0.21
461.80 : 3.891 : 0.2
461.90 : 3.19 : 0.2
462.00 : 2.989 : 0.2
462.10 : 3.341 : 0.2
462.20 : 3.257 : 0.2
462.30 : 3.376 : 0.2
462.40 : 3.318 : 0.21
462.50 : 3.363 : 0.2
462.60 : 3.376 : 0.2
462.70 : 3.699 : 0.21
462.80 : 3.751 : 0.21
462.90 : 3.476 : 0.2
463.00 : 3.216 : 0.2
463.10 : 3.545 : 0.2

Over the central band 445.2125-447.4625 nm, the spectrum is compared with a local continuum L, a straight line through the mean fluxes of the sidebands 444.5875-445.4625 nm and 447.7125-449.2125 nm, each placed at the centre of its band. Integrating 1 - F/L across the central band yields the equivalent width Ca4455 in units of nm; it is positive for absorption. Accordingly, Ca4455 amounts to 0.20 nm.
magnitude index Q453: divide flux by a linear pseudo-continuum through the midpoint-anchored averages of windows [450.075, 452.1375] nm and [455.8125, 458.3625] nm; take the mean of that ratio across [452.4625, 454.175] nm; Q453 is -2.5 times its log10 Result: 0.22 mag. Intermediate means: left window 3.14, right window 3.2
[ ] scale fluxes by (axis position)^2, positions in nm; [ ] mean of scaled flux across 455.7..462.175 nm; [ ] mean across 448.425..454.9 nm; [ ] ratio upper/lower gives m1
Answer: 1.16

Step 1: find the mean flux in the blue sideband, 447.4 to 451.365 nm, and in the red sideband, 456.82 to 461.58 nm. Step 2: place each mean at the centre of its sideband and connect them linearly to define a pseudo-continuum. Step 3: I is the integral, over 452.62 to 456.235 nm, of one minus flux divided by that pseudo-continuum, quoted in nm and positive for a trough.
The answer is 0.27 nm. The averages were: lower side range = 2.97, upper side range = 3.22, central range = 2.87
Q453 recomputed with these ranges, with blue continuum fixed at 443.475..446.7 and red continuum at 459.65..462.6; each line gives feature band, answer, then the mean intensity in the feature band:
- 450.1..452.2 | -0.174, 3.14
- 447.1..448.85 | -0.164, 2.88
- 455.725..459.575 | -0.044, 3.22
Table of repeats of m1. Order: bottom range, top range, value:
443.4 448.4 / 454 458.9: 1.34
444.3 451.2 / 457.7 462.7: 1.27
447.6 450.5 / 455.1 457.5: 1.14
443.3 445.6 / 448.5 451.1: 1.35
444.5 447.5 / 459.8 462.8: 1.50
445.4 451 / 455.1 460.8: 1.22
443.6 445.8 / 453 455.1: 1.24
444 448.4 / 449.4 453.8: 1.18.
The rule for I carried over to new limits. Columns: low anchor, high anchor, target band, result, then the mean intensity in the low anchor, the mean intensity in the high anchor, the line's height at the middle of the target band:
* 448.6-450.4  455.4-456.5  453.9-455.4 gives 0.072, 2.94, 3.27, 3.2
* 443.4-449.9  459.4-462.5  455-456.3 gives -0.079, 2.55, 3.3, 3.02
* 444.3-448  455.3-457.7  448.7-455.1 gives -0.027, 2.49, 3.23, 2.9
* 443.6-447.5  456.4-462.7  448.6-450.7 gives -0.263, 2.42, 3.25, 2.66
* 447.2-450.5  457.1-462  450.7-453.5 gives 0.176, 2.92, 3.25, 3.02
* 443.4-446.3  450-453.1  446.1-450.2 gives -0.280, 2.23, 3.01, 2.62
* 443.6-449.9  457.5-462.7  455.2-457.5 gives -0.110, 2.58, 3.26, 3.07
